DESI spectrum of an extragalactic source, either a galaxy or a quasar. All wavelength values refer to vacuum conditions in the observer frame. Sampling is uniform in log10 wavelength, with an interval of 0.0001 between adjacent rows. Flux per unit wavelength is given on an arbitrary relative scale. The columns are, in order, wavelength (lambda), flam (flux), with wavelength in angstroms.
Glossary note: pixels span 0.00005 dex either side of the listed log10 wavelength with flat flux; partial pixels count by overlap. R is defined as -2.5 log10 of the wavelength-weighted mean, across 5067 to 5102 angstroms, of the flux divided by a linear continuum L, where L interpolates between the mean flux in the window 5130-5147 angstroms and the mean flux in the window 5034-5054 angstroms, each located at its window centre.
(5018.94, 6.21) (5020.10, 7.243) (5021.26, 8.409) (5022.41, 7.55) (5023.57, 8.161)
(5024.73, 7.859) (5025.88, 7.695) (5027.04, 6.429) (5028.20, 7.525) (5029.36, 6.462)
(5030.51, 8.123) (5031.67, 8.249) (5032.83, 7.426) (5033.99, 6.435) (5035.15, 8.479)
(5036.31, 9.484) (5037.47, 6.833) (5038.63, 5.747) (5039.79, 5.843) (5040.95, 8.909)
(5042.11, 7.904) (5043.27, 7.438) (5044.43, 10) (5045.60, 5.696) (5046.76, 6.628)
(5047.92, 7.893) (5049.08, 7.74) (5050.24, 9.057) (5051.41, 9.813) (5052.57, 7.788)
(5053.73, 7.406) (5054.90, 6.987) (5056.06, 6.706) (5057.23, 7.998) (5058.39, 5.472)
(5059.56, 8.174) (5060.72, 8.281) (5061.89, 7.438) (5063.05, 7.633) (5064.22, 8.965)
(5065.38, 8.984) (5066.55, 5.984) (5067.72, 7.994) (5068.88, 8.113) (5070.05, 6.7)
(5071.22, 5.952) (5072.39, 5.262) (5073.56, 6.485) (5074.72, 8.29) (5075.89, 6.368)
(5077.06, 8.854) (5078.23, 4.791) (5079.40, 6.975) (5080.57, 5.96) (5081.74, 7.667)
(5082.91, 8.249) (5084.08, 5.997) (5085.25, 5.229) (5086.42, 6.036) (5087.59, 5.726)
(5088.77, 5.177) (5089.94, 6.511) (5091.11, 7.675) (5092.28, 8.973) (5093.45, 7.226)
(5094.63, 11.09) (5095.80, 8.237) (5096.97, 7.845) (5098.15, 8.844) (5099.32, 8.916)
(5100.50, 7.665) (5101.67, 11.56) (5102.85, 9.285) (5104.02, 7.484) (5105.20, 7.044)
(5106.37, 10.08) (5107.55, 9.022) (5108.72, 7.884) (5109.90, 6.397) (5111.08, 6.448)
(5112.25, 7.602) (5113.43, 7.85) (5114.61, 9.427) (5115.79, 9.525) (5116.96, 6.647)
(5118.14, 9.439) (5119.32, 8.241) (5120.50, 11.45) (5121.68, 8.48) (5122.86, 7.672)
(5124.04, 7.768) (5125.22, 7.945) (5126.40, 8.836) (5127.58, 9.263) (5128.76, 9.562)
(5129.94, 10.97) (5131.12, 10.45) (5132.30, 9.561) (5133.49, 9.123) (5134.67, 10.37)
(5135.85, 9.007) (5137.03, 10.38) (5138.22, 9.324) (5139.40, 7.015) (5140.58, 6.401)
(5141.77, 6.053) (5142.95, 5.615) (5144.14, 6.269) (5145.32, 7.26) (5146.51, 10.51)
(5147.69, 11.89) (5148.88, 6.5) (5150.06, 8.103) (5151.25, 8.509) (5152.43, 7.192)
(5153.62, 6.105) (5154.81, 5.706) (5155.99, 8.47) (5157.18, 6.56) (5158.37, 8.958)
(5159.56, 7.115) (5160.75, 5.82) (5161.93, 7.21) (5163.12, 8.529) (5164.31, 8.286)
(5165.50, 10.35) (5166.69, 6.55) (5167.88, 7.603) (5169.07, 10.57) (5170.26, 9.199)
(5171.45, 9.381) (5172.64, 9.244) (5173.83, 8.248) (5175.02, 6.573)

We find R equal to 0.11 mag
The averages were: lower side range 7.77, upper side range 8.45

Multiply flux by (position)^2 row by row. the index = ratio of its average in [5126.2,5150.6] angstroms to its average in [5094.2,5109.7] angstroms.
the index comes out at 1.01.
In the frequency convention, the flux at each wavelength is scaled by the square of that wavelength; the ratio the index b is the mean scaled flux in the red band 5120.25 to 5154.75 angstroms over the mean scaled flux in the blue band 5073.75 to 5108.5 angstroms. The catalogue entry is 1.12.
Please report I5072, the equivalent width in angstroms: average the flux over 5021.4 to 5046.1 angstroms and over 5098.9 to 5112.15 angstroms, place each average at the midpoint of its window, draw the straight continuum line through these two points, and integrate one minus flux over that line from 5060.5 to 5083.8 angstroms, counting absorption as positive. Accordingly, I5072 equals 2.2 angstroms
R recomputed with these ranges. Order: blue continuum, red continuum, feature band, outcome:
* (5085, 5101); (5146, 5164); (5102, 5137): -0.15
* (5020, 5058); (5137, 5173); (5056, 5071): 0.02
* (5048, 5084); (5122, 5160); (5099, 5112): -0.06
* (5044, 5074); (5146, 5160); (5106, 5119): -0.06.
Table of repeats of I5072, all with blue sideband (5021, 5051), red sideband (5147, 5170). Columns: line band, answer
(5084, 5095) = 1.2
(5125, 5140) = -2.9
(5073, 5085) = 1.3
